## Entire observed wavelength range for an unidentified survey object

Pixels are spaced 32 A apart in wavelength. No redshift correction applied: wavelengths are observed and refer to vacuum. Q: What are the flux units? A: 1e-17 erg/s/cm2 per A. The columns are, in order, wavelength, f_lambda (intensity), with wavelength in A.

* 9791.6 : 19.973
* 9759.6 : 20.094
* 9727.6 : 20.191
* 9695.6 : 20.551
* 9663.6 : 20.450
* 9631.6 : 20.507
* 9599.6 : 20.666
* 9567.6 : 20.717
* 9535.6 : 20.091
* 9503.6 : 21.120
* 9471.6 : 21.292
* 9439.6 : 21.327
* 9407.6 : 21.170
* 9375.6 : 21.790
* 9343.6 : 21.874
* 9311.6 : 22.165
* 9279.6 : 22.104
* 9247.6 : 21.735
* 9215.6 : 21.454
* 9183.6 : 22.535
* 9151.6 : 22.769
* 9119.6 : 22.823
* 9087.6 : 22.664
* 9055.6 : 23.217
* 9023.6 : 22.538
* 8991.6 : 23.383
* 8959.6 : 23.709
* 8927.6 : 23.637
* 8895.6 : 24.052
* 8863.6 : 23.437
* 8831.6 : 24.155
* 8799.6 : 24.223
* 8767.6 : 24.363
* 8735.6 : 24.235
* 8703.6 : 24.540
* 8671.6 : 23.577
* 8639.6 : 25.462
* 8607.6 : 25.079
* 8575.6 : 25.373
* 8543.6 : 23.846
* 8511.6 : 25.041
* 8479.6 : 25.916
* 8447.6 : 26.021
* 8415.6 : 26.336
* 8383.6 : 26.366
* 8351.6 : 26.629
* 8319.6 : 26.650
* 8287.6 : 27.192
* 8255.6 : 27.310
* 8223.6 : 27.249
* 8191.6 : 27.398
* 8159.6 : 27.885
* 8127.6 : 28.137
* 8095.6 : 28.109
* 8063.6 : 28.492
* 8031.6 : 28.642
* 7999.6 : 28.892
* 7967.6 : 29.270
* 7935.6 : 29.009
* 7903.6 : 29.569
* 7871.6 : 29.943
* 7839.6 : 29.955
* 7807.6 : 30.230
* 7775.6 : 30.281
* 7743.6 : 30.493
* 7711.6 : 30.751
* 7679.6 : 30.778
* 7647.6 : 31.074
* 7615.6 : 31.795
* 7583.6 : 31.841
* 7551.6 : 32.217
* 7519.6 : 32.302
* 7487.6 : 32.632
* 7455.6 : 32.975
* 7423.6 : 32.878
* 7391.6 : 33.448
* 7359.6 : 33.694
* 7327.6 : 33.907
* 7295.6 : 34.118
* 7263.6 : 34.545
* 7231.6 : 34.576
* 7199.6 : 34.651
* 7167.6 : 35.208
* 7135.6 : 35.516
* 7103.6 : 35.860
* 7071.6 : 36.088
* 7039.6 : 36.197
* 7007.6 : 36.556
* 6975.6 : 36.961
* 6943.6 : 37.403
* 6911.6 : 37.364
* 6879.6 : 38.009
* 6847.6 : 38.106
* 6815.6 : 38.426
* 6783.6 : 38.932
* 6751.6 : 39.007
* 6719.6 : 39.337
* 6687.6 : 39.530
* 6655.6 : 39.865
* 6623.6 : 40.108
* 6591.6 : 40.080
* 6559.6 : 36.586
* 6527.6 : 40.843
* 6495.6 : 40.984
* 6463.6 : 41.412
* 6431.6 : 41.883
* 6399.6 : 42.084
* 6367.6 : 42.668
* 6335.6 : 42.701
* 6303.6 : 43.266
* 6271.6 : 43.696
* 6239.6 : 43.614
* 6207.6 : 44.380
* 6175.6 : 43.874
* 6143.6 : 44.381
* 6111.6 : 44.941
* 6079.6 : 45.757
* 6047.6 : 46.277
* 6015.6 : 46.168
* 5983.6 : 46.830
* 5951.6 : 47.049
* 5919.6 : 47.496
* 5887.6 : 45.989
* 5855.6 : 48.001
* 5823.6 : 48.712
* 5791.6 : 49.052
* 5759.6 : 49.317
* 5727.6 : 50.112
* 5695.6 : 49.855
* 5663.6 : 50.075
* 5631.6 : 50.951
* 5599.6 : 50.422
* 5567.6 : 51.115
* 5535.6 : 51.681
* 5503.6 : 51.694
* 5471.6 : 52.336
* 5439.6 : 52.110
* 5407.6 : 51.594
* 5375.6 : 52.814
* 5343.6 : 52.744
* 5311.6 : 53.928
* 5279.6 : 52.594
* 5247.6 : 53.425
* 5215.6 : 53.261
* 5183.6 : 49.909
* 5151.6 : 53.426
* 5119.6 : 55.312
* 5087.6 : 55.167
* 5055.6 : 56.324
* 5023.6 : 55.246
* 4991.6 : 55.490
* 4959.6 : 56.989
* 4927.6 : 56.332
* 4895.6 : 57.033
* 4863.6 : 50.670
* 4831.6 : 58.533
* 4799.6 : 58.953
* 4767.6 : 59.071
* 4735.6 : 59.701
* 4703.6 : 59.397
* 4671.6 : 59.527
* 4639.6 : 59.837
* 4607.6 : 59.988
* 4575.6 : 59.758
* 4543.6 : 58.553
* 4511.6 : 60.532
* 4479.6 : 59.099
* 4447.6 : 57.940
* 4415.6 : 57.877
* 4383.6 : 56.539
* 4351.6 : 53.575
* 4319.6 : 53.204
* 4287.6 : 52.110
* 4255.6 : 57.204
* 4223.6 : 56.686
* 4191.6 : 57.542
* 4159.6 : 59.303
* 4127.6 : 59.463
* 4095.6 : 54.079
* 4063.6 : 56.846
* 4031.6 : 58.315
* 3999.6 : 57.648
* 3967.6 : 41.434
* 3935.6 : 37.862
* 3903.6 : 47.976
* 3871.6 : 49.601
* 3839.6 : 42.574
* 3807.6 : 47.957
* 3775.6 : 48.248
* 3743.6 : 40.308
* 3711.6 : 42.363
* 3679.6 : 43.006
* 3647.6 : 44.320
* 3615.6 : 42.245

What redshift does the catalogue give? 0.00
